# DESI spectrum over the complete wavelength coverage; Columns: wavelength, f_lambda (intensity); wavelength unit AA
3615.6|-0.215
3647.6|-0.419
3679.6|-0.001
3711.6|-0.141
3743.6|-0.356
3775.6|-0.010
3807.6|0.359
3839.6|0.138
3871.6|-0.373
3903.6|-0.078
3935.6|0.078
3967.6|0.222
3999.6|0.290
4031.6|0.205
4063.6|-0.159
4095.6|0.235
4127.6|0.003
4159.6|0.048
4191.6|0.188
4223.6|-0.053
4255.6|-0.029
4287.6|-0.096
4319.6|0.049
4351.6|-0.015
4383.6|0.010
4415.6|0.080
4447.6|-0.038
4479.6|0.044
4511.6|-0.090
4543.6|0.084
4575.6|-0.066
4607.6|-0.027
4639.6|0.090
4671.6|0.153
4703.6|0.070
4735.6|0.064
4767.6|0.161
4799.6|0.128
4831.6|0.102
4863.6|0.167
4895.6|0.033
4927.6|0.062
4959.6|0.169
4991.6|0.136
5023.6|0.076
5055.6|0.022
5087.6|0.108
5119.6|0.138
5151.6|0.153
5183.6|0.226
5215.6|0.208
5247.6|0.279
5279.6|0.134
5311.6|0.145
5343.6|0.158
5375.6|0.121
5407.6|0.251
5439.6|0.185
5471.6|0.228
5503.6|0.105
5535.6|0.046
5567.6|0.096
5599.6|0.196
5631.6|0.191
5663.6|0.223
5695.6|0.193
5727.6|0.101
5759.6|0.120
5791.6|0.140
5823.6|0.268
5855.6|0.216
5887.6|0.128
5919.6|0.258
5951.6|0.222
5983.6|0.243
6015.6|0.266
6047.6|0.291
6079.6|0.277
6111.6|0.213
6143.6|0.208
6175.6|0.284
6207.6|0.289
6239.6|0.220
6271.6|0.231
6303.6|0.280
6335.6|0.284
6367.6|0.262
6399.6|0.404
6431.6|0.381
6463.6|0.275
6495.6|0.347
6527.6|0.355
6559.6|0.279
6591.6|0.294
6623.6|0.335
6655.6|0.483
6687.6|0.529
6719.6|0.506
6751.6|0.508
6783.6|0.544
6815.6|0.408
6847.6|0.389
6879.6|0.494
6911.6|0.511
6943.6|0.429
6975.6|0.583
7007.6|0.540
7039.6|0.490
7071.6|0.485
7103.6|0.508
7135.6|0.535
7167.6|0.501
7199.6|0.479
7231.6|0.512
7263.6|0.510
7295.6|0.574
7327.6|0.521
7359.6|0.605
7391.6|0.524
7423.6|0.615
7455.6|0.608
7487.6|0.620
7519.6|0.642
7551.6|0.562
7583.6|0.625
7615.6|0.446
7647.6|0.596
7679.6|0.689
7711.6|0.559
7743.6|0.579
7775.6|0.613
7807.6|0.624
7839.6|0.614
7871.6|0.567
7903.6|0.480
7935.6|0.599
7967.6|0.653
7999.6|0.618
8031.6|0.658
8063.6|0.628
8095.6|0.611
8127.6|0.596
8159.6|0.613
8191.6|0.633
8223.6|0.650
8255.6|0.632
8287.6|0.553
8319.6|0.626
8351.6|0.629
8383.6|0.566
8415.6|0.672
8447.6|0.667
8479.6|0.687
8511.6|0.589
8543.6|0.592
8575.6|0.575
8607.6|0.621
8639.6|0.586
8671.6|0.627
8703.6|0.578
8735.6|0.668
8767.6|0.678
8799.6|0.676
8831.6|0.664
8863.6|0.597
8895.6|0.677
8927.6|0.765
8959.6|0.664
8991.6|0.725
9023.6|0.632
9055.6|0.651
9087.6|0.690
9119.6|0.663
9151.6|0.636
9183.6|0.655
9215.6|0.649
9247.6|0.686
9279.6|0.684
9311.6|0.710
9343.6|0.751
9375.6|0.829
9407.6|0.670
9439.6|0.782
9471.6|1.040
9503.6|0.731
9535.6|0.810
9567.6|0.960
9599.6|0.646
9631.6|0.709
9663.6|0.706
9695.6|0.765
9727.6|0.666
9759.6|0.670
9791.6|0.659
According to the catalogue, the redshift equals 0.664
